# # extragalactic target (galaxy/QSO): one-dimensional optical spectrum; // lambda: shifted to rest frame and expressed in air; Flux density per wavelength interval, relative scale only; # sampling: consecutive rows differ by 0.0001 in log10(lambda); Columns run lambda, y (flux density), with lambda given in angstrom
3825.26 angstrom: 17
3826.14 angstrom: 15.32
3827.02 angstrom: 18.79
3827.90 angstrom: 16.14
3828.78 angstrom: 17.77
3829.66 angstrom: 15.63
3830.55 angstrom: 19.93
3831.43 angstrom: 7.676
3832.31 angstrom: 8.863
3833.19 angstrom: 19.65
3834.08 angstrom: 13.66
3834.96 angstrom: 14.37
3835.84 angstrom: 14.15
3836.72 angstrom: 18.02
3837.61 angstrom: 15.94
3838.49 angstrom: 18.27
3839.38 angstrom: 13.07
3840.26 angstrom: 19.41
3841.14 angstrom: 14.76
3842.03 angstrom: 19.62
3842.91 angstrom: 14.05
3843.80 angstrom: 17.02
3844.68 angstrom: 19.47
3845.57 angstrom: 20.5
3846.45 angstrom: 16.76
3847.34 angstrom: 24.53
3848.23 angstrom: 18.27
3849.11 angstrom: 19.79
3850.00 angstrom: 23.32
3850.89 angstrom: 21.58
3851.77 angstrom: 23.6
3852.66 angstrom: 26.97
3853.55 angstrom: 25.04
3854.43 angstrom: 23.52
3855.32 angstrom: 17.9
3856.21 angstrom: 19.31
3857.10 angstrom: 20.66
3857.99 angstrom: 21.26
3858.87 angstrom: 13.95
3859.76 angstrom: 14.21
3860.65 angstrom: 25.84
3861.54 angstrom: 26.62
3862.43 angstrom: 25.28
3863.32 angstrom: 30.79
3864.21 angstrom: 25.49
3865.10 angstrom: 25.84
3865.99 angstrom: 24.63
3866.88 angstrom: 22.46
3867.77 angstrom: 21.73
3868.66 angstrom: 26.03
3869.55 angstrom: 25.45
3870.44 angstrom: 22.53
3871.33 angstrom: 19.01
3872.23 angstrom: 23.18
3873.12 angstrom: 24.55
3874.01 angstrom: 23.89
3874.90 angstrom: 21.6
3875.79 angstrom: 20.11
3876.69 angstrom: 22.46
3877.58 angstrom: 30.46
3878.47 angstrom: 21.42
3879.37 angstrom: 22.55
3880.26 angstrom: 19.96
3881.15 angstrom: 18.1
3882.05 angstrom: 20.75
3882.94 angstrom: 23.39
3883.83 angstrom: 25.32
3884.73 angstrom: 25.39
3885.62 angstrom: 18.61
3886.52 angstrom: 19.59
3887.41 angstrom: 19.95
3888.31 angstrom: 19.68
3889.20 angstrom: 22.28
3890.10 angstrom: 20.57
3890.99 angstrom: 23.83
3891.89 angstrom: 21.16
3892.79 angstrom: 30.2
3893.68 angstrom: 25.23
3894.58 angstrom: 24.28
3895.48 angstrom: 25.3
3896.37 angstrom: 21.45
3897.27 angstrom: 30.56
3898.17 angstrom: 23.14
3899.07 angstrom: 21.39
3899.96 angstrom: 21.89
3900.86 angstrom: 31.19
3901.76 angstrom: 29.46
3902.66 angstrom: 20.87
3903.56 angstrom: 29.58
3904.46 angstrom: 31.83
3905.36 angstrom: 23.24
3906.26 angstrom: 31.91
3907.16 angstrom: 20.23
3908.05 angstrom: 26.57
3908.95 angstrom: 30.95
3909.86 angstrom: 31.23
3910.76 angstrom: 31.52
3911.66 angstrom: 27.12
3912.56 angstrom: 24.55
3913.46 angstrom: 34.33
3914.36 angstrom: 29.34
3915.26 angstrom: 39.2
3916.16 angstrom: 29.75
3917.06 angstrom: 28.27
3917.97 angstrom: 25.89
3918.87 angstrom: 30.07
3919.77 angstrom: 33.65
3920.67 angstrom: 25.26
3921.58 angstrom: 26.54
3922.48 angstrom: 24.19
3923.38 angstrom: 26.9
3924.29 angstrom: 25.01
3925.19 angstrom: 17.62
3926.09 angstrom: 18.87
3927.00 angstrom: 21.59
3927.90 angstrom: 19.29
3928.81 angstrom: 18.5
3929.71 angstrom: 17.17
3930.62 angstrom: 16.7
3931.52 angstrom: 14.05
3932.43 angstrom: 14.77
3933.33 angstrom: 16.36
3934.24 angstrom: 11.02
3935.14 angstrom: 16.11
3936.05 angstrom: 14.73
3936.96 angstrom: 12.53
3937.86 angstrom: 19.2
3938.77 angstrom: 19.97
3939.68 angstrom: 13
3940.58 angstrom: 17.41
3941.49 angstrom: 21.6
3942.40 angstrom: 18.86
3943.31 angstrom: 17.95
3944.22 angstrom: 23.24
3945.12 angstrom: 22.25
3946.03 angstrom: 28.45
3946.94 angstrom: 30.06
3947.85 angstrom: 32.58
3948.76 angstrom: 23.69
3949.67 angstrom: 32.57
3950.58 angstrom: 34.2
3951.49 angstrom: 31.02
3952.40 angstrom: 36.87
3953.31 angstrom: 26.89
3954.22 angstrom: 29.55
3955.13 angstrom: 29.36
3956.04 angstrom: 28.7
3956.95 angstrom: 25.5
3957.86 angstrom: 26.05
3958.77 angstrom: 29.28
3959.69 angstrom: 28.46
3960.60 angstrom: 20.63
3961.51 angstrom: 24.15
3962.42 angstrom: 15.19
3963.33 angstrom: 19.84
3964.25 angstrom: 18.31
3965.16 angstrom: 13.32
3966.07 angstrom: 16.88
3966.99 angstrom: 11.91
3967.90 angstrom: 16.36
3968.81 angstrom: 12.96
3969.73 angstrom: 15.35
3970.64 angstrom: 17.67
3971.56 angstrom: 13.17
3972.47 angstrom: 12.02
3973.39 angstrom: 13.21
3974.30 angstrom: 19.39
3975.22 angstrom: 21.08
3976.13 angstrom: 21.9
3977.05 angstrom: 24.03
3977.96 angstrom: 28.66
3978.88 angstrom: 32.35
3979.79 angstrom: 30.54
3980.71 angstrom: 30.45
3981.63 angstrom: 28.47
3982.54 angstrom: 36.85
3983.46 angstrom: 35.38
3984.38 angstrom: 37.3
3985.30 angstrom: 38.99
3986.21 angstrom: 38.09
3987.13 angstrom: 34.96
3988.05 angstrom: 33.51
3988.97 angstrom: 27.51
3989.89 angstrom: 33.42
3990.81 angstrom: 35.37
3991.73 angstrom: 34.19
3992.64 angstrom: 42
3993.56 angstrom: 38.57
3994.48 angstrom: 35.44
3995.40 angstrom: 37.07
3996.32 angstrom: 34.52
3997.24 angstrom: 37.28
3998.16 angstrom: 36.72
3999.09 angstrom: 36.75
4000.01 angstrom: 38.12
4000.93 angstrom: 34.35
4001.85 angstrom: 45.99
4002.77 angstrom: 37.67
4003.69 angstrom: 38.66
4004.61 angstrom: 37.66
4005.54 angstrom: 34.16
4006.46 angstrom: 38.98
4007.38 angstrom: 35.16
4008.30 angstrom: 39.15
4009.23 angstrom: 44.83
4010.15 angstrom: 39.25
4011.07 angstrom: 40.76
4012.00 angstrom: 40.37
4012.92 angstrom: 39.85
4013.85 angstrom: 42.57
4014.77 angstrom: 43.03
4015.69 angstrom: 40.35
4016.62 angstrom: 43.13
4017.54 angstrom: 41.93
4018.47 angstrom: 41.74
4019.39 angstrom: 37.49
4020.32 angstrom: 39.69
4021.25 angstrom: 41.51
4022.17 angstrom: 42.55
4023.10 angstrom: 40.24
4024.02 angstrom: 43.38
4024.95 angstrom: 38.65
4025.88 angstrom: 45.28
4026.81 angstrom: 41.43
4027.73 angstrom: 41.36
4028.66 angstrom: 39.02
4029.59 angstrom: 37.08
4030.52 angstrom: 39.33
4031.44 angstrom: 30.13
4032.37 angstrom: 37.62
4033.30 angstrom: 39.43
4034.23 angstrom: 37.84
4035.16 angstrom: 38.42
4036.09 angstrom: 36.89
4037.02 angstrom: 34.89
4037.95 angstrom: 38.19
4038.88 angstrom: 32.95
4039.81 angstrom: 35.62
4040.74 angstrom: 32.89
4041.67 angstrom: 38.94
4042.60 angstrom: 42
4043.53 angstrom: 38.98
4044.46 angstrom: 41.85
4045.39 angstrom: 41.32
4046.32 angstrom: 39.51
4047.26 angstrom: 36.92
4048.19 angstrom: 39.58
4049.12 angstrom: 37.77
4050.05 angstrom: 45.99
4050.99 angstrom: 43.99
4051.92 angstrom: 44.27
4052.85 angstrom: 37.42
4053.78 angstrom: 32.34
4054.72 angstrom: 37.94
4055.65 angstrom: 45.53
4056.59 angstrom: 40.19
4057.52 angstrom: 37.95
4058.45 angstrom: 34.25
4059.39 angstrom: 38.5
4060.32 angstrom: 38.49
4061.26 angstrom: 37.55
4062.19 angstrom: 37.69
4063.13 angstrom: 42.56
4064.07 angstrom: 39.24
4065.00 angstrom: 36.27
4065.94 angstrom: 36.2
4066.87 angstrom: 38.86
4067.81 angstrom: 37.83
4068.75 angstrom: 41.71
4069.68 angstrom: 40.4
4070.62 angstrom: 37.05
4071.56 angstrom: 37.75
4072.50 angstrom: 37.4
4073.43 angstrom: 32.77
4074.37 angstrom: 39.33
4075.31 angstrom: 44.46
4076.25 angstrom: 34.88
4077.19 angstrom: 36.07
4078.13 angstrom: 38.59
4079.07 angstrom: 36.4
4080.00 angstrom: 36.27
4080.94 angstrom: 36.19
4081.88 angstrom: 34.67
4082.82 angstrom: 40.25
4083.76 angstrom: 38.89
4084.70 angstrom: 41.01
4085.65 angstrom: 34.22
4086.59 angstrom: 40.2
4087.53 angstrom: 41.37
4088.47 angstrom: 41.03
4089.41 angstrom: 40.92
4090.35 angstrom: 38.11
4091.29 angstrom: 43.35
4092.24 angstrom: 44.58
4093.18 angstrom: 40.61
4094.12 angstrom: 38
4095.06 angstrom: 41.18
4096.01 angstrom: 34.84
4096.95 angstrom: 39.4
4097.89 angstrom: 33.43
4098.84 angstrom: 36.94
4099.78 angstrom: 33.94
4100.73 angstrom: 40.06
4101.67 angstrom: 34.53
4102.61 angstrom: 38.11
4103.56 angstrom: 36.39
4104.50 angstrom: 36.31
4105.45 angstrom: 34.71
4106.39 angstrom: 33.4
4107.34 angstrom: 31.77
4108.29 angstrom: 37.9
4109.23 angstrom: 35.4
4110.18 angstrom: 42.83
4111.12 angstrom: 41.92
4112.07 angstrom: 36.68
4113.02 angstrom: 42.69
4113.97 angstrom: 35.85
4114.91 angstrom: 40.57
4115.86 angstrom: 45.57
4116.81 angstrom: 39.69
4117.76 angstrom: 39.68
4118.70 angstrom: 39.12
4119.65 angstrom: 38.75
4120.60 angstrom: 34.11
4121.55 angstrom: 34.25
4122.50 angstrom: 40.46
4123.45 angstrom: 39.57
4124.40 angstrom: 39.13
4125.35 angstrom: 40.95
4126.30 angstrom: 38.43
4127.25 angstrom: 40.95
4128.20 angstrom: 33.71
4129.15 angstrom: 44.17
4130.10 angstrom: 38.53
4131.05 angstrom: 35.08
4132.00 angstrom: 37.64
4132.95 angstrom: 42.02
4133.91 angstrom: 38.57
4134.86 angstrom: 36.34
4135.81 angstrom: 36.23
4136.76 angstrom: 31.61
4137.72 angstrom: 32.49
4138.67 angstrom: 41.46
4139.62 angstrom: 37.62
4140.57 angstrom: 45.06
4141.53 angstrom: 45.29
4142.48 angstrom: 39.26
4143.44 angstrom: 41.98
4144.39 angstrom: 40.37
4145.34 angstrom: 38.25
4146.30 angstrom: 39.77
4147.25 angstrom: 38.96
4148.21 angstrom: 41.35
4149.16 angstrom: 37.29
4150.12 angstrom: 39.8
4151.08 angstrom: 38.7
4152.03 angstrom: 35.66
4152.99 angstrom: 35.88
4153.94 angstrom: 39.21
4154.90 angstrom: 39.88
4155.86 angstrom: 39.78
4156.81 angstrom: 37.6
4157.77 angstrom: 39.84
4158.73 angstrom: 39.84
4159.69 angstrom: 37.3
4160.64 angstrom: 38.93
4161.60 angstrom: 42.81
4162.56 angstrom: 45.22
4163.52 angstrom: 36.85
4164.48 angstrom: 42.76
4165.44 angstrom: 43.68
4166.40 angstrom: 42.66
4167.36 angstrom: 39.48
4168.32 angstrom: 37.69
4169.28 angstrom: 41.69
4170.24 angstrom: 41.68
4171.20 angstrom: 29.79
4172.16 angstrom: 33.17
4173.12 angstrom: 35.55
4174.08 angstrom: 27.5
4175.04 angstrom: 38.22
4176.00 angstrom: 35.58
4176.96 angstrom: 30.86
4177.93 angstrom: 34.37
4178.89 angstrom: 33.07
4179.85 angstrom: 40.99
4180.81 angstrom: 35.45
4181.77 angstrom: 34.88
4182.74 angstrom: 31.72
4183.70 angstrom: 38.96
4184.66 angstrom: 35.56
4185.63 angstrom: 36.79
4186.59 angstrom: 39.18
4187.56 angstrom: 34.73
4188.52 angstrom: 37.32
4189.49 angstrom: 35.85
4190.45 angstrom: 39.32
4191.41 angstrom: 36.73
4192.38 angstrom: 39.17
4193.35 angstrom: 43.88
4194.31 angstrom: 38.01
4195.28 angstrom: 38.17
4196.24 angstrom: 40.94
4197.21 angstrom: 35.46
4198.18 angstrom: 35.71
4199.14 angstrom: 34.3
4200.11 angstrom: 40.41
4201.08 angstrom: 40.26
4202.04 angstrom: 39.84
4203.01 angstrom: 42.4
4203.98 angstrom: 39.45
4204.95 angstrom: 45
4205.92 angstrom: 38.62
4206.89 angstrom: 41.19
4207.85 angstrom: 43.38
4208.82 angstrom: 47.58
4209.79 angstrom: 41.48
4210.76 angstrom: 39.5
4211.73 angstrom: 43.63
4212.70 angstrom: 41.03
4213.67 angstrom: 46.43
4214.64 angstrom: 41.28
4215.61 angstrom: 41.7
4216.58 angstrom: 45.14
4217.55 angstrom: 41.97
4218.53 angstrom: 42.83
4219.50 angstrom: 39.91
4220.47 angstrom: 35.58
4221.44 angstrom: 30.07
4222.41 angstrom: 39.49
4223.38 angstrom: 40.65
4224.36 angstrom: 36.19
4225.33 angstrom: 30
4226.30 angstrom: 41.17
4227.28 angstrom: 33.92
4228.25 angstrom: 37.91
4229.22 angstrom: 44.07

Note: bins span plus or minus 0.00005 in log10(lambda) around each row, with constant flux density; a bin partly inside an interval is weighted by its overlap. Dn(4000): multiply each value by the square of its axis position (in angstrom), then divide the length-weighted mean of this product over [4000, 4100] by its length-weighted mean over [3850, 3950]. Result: 1.79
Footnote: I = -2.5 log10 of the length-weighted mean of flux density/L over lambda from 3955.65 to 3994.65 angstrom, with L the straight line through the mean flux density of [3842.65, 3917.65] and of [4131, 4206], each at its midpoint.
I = 0.113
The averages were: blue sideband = 23.9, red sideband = 38.2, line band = 25.9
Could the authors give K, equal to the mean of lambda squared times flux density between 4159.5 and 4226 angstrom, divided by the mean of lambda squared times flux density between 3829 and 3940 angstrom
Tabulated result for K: 2.0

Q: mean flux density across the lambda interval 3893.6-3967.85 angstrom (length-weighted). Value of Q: 24.1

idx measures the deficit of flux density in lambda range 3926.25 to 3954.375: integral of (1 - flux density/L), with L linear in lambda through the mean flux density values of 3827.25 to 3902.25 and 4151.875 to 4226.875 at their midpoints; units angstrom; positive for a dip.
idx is 4.2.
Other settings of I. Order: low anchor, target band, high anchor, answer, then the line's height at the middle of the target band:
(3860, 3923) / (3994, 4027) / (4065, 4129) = -0.20 mag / 32.8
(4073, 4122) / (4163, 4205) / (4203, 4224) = 0.08 mag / 40.4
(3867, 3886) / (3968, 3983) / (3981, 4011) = 0.48 mag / 34.4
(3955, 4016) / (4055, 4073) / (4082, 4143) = -0.10 mag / 35.4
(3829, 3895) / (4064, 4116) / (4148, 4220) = -0.14 mag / 33.7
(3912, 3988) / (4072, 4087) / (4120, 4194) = -0.15 mag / 32.8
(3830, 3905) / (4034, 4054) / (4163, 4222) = -0.24 mag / 30.9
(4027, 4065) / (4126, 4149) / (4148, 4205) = -0.02 mag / 38.2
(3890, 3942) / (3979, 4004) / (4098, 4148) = -0.22 mag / 29.1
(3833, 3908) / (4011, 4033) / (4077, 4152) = -0.24 mag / 32.3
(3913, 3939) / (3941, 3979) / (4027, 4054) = 0.17 mag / 27.1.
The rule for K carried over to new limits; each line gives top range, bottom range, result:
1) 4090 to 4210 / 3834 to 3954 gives 1.90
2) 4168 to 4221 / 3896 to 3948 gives 1.86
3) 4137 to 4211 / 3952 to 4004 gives 1.50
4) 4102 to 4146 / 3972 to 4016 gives 1.19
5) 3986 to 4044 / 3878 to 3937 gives 1.70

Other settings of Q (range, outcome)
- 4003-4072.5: 39.2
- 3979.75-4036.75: 38.1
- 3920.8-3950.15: 20.5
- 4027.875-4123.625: 38.3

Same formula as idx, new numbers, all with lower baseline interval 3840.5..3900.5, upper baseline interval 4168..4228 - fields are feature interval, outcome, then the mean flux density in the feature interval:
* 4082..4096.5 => -3.0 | 39.8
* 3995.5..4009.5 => -4.5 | 37.9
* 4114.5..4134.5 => -2.5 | 39.1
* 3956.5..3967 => 2.2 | 21.2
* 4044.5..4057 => -3.7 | 40.3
